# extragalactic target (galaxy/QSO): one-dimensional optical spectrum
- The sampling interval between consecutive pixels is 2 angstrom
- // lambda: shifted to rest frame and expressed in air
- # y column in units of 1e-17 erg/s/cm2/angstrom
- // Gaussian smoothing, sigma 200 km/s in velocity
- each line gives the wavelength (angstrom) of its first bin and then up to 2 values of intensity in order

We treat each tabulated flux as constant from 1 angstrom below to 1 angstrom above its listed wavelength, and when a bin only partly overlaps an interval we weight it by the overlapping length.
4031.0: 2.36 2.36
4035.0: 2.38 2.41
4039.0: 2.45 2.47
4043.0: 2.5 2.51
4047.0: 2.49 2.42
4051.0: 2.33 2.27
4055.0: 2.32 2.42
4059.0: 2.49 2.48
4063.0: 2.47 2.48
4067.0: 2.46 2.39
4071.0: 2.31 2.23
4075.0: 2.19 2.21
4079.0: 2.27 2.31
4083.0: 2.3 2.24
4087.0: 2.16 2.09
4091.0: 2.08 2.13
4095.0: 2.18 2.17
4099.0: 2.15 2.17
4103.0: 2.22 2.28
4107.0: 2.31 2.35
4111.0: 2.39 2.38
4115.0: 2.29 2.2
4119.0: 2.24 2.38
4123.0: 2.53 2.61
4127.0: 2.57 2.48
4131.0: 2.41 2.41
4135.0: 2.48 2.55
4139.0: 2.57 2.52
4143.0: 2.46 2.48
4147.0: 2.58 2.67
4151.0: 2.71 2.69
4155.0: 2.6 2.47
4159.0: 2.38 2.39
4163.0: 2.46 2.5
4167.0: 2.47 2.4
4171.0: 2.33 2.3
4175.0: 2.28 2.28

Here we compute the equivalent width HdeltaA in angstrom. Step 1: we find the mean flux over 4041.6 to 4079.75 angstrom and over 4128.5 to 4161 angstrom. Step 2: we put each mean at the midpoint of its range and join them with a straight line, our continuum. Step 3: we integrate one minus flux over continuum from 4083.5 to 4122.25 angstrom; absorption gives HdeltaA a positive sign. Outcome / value 3.47 angstrom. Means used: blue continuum 2.38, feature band 2.23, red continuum 2.53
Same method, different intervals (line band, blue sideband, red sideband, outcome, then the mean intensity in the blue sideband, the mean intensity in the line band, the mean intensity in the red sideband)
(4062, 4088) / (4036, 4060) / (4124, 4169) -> 1.48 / 2.42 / 2.31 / 2.52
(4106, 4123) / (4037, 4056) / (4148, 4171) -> 1.00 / 2.42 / 2.33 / 2.51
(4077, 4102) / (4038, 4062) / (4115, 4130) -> 2.44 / 2.43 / 2.19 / 2.42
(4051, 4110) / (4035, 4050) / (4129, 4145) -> 4.49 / 2.46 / 2.28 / 2.48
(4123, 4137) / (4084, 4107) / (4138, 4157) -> -0.32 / 2.18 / 2.5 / 2.58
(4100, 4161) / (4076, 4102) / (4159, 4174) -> -3.68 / 2.19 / 2.45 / 2.41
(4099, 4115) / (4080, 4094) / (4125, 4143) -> 0.22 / 2.19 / 2.29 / 2.5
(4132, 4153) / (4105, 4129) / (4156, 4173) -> -1.28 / 2.39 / 2.55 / 2.42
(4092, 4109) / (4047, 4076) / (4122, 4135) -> 1.67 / 2.38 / 2.21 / 2.5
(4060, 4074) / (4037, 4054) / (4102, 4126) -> 0.00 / 2.43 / 2.4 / 2.35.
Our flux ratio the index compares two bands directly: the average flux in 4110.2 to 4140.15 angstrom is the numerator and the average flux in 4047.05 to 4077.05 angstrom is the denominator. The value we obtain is 1.0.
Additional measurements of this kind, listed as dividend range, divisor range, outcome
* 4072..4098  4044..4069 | 0.91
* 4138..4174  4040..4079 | 1.05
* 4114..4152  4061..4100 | 1.10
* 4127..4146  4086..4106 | 1.15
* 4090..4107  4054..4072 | 0.90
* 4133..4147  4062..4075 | 1.06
